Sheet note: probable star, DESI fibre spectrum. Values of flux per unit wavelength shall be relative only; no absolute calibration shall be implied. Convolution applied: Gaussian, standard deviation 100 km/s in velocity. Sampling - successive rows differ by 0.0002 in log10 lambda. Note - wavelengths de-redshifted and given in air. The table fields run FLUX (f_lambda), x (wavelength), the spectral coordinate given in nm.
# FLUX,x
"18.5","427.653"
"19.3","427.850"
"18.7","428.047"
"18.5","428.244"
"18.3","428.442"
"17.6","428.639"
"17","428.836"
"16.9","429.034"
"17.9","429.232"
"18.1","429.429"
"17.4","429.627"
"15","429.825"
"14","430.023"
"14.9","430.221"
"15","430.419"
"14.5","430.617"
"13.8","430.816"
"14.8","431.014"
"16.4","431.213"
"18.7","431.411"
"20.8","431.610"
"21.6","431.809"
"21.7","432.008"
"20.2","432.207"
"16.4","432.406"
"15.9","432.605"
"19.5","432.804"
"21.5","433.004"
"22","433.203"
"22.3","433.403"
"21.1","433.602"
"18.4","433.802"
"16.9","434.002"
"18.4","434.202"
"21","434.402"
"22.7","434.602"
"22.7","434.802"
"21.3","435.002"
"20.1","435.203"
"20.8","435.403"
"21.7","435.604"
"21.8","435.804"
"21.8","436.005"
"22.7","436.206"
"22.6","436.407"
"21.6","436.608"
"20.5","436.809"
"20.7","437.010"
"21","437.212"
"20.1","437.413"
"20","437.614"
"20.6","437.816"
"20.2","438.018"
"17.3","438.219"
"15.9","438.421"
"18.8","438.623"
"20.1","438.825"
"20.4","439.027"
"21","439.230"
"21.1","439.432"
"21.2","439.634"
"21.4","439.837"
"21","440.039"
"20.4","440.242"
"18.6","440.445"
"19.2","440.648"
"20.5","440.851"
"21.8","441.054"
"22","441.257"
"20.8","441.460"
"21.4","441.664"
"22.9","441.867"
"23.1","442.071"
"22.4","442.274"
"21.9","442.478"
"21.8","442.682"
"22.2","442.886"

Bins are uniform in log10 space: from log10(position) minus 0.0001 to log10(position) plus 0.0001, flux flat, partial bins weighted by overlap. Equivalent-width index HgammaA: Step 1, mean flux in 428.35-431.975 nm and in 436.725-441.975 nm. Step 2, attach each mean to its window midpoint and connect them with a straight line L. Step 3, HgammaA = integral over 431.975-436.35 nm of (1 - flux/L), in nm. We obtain -0.50 nm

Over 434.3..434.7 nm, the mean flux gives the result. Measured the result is 21.8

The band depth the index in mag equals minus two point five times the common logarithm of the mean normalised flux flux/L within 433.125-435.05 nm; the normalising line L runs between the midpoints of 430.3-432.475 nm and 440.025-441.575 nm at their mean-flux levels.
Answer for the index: -0.12 mag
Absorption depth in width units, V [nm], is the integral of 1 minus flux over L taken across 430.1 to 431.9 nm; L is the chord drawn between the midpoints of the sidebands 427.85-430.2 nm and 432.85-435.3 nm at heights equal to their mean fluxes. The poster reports 0.19 nm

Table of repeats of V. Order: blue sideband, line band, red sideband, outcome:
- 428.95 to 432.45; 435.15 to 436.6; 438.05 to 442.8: -0.205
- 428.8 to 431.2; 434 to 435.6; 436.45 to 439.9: -0.213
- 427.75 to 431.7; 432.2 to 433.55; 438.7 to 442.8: -0.119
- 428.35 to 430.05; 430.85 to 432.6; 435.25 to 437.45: 0.010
